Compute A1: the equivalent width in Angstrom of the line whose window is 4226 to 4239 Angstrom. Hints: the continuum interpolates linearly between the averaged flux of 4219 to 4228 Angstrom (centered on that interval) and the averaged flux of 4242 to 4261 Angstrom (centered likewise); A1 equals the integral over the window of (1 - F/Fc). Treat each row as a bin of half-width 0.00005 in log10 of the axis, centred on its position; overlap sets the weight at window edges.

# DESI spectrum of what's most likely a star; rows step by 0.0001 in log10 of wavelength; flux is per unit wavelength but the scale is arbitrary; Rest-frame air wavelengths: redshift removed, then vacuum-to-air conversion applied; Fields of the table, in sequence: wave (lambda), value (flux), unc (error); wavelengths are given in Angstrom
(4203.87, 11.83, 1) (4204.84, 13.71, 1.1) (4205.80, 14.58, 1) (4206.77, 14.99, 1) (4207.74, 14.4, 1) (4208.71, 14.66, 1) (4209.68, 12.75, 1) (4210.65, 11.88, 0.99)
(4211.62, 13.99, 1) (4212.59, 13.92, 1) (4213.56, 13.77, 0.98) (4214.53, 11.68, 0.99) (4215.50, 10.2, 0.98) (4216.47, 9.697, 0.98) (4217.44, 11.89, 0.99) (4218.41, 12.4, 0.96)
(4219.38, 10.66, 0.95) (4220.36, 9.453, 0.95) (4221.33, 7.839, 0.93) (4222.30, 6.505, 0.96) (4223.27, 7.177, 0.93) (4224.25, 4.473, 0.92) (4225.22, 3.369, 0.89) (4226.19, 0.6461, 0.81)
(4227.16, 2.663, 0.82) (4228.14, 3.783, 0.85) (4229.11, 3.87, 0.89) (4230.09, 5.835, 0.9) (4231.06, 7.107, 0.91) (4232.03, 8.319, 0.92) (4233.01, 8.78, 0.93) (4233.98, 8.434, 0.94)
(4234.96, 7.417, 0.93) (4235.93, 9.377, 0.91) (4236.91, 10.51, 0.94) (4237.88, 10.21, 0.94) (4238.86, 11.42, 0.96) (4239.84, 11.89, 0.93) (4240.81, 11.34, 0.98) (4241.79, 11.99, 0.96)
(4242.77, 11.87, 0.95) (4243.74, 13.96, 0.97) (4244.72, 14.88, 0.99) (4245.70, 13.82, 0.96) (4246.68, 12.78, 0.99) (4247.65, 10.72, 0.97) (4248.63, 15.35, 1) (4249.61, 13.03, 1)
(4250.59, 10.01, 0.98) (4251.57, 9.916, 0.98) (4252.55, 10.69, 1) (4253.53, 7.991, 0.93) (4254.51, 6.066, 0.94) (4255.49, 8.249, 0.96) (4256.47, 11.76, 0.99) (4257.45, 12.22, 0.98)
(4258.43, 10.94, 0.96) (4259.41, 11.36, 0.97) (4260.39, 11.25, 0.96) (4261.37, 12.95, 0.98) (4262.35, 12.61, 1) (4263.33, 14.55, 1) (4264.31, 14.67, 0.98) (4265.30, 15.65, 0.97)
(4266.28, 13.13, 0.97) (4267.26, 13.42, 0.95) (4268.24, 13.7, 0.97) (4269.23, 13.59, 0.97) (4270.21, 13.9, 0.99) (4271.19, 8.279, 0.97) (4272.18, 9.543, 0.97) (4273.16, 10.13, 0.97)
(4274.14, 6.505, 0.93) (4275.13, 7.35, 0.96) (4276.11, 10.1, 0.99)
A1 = 1.24 Angstrom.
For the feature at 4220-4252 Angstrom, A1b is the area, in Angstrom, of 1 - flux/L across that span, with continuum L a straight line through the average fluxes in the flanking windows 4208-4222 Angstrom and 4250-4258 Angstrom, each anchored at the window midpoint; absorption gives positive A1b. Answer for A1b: 4.3 Angstrom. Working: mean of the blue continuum 11.7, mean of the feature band 9.06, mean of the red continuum 9.66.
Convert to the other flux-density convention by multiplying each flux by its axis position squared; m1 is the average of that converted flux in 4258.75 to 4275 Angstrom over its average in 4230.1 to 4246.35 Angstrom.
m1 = 1.2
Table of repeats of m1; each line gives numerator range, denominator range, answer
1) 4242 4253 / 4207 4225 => 1.16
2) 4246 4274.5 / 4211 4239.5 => 1.39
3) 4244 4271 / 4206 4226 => 1.16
